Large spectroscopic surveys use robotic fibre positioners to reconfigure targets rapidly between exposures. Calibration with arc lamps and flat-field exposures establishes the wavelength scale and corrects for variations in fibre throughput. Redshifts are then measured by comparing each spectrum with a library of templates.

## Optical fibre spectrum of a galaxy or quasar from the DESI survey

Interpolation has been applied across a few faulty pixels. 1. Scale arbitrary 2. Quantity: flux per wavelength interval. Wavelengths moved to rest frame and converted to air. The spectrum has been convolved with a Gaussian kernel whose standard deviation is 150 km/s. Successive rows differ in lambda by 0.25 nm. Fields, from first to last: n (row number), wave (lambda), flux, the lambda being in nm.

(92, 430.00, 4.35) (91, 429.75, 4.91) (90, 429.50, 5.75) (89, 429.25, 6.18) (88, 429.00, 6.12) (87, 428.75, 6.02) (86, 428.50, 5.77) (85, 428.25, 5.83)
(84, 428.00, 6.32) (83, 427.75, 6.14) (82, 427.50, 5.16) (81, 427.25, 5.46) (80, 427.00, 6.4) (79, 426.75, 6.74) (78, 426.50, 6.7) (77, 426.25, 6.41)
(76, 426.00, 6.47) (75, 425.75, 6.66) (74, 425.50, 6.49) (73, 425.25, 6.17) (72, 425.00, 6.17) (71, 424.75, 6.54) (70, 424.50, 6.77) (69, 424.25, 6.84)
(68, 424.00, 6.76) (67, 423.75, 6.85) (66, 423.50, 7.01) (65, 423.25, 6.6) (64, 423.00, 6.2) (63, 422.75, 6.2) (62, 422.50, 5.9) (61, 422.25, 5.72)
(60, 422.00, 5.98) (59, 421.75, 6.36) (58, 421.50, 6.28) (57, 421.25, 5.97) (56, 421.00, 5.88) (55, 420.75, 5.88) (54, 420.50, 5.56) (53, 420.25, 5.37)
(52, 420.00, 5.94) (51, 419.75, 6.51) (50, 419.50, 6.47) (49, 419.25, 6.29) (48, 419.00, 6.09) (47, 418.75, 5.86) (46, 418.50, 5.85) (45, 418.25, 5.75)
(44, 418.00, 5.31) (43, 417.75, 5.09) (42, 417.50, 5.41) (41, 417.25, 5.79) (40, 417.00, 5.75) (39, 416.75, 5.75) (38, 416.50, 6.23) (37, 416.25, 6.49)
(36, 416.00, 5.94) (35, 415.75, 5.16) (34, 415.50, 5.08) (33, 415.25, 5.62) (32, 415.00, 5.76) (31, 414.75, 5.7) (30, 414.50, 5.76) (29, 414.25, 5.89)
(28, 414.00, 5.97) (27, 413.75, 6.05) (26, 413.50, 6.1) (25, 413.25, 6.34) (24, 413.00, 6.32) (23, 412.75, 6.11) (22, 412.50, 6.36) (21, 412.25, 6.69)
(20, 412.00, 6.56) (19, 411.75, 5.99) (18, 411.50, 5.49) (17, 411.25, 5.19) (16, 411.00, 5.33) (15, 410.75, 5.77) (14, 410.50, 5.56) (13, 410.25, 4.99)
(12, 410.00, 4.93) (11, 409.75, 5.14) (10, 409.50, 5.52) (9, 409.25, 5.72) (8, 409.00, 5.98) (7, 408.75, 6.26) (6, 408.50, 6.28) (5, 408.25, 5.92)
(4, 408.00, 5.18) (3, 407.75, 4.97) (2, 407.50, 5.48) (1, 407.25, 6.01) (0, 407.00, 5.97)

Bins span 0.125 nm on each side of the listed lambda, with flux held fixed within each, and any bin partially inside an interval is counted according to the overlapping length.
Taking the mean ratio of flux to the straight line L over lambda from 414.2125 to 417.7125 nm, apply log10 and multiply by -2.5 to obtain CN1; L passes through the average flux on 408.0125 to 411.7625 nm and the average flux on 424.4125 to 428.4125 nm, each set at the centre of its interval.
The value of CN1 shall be 0.02 mag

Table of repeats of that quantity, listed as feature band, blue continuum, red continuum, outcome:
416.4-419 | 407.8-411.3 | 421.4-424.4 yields 0.069 mag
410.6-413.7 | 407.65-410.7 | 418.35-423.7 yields -0.061 mag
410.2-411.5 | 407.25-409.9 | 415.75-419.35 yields 0.057 mag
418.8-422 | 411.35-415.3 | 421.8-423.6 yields 0.025 mag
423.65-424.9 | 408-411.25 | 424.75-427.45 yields -0.080 mag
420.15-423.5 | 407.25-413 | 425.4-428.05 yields 0.013 mag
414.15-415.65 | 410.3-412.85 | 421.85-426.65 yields 0.075 mag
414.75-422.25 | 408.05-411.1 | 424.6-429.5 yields 0.013 mag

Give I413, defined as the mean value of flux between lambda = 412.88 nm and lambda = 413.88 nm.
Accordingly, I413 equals 6.2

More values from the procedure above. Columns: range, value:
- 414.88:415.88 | 5.41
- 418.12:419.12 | 5.88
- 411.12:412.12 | 5.8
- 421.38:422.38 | 6.08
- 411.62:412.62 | 6.4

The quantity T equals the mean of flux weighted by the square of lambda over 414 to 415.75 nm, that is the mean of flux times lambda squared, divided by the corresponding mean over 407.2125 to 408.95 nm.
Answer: 1.0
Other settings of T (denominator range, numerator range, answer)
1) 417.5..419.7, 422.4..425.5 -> 1.14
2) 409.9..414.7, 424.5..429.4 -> 1.13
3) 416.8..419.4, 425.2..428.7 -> 1.13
